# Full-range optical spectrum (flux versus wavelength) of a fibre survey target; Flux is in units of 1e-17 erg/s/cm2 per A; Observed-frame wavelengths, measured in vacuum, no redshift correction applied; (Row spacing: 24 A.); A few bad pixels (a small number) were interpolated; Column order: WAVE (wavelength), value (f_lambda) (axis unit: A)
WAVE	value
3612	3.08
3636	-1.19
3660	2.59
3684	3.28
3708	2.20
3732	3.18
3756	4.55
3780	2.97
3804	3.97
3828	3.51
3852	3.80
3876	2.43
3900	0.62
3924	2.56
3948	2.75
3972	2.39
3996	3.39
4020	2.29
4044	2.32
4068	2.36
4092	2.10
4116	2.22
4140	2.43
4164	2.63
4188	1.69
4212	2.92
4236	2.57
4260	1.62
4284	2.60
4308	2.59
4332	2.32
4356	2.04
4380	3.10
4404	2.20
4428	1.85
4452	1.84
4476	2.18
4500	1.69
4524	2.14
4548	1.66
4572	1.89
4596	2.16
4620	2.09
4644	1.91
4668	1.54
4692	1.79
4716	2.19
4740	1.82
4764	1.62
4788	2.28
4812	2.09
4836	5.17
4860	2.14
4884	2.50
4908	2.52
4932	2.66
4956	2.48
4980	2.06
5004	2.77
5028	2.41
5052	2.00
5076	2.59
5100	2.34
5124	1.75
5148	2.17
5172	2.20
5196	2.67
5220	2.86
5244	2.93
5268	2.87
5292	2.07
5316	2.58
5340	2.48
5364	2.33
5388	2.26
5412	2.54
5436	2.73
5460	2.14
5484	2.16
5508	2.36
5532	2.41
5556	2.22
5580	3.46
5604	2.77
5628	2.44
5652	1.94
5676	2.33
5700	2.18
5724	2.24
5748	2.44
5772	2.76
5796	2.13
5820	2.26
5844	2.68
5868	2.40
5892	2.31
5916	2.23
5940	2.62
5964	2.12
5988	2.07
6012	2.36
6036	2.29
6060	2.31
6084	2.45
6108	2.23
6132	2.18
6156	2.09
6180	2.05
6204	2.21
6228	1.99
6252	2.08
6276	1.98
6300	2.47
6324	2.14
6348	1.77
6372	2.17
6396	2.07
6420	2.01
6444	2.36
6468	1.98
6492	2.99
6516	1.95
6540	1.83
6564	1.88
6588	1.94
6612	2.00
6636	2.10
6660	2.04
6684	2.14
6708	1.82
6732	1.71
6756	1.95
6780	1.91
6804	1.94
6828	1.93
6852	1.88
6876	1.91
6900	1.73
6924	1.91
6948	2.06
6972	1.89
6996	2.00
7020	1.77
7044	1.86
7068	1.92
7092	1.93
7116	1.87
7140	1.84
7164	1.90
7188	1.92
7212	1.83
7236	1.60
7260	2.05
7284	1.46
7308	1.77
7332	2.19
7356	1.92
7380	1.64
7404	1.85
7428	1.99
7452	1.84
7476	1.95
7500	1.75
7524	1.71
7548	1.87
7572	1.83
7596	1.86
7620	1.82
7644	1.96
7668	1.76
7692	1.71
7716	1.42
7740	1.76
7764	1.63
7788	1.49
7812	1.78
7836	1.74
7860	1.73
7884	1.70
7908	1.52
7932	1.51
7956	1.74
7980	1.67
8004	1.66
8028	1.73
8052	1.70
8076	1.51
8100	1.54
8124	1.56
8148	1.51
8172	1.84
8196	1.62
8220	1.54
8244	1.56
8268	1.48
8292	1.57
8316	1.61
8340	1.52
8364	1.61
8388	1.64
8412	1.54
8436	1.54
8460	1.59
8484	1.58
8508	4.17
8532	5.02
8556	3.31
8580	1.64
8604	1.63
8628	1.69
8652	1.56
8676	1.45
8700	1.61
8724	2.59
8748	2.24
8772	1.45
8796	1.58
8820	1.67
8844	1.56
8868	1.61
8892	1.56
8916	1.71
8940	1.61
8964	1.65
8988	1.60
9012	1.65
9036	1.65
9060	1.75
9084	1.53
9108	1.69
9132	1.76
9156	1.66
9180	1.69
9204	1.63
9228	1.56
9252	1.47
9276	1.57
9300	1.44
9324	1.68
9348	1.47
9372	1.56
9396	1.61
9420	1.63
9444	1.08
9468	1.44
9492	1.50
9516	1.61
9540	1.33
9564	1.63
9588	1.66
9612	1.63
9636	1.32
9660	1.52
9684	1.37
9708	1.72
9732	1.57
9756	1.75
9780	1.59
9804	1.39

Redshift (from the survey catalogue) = 0.298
